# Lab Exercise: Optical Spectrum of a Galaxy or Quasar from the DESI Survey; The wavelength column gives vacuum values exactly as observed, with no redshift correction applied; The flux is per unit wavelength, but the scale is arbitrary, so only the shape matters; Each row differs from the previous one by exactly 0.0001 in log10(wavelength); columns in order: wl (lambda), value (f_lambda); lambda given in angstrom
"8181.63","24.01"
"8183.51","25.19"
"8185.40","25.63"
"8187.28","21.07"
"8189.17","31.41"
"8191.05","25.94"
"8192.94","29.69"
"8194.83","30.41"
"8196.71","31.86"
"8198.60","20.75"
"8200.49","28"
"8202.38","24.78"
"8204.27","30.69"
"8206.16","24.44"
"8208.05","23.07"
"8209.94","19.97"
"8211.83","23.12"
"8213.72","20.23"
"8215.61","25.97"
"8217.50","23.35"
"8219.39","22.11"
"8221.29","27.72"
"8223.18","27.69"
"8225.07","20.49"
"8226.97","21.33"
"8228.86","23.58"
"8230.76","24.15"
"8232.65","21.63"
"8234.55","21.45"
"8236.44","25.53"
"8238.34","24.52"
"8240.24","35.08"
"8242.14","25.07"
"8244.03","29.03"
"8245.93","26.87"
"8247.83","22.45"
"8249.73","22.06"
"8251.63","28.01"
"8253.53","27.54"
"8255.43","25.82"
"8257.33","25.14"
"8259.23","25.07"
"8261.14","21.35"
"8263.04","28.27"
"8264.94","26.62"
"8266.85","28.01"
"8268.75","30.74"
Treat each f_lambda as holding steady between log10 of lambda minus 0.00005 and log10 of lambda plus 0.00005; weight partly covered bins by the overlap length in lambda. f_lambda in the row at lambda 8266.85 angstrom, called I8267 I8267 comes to 28.01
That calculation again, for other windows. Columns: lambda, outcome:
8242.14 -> 25.07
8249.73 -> 22.06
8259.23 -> 25.07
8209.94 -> 19.97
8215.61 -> 25.97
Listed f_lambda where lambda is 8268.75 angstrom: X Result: 30.74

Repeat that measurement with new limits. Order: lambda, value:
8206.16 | 24.44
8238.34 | 24.52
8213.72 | 20.23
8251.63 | 28.01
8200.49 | 28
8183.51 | 25.19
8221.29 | 27.72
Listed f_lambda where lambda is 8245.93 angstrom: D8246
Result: 26.87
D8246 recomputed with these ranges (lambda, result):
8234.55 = 21.45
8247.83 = 22.45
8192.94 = 29.69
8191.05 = 25.94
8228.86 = 23.58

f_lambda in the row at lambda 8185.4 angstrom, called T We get 25.63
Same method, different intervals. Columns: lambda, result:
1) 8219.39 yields 22.11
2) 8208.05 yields 23.07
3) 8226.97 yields 21.33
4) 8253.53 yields 27.54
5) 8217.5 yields 23.35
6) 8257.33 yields 25.14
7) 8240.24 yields 35.08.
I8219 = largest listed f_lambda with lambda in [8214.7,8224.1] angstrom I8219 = 27.72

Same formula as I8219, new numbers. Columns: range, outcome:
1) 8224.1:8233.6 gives 24.15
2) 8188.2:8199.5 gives 31.86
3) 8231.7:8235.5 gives 21.63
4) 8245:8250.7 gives 26.87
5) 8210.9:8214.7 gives 23.12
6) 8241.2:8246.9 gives 29.03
